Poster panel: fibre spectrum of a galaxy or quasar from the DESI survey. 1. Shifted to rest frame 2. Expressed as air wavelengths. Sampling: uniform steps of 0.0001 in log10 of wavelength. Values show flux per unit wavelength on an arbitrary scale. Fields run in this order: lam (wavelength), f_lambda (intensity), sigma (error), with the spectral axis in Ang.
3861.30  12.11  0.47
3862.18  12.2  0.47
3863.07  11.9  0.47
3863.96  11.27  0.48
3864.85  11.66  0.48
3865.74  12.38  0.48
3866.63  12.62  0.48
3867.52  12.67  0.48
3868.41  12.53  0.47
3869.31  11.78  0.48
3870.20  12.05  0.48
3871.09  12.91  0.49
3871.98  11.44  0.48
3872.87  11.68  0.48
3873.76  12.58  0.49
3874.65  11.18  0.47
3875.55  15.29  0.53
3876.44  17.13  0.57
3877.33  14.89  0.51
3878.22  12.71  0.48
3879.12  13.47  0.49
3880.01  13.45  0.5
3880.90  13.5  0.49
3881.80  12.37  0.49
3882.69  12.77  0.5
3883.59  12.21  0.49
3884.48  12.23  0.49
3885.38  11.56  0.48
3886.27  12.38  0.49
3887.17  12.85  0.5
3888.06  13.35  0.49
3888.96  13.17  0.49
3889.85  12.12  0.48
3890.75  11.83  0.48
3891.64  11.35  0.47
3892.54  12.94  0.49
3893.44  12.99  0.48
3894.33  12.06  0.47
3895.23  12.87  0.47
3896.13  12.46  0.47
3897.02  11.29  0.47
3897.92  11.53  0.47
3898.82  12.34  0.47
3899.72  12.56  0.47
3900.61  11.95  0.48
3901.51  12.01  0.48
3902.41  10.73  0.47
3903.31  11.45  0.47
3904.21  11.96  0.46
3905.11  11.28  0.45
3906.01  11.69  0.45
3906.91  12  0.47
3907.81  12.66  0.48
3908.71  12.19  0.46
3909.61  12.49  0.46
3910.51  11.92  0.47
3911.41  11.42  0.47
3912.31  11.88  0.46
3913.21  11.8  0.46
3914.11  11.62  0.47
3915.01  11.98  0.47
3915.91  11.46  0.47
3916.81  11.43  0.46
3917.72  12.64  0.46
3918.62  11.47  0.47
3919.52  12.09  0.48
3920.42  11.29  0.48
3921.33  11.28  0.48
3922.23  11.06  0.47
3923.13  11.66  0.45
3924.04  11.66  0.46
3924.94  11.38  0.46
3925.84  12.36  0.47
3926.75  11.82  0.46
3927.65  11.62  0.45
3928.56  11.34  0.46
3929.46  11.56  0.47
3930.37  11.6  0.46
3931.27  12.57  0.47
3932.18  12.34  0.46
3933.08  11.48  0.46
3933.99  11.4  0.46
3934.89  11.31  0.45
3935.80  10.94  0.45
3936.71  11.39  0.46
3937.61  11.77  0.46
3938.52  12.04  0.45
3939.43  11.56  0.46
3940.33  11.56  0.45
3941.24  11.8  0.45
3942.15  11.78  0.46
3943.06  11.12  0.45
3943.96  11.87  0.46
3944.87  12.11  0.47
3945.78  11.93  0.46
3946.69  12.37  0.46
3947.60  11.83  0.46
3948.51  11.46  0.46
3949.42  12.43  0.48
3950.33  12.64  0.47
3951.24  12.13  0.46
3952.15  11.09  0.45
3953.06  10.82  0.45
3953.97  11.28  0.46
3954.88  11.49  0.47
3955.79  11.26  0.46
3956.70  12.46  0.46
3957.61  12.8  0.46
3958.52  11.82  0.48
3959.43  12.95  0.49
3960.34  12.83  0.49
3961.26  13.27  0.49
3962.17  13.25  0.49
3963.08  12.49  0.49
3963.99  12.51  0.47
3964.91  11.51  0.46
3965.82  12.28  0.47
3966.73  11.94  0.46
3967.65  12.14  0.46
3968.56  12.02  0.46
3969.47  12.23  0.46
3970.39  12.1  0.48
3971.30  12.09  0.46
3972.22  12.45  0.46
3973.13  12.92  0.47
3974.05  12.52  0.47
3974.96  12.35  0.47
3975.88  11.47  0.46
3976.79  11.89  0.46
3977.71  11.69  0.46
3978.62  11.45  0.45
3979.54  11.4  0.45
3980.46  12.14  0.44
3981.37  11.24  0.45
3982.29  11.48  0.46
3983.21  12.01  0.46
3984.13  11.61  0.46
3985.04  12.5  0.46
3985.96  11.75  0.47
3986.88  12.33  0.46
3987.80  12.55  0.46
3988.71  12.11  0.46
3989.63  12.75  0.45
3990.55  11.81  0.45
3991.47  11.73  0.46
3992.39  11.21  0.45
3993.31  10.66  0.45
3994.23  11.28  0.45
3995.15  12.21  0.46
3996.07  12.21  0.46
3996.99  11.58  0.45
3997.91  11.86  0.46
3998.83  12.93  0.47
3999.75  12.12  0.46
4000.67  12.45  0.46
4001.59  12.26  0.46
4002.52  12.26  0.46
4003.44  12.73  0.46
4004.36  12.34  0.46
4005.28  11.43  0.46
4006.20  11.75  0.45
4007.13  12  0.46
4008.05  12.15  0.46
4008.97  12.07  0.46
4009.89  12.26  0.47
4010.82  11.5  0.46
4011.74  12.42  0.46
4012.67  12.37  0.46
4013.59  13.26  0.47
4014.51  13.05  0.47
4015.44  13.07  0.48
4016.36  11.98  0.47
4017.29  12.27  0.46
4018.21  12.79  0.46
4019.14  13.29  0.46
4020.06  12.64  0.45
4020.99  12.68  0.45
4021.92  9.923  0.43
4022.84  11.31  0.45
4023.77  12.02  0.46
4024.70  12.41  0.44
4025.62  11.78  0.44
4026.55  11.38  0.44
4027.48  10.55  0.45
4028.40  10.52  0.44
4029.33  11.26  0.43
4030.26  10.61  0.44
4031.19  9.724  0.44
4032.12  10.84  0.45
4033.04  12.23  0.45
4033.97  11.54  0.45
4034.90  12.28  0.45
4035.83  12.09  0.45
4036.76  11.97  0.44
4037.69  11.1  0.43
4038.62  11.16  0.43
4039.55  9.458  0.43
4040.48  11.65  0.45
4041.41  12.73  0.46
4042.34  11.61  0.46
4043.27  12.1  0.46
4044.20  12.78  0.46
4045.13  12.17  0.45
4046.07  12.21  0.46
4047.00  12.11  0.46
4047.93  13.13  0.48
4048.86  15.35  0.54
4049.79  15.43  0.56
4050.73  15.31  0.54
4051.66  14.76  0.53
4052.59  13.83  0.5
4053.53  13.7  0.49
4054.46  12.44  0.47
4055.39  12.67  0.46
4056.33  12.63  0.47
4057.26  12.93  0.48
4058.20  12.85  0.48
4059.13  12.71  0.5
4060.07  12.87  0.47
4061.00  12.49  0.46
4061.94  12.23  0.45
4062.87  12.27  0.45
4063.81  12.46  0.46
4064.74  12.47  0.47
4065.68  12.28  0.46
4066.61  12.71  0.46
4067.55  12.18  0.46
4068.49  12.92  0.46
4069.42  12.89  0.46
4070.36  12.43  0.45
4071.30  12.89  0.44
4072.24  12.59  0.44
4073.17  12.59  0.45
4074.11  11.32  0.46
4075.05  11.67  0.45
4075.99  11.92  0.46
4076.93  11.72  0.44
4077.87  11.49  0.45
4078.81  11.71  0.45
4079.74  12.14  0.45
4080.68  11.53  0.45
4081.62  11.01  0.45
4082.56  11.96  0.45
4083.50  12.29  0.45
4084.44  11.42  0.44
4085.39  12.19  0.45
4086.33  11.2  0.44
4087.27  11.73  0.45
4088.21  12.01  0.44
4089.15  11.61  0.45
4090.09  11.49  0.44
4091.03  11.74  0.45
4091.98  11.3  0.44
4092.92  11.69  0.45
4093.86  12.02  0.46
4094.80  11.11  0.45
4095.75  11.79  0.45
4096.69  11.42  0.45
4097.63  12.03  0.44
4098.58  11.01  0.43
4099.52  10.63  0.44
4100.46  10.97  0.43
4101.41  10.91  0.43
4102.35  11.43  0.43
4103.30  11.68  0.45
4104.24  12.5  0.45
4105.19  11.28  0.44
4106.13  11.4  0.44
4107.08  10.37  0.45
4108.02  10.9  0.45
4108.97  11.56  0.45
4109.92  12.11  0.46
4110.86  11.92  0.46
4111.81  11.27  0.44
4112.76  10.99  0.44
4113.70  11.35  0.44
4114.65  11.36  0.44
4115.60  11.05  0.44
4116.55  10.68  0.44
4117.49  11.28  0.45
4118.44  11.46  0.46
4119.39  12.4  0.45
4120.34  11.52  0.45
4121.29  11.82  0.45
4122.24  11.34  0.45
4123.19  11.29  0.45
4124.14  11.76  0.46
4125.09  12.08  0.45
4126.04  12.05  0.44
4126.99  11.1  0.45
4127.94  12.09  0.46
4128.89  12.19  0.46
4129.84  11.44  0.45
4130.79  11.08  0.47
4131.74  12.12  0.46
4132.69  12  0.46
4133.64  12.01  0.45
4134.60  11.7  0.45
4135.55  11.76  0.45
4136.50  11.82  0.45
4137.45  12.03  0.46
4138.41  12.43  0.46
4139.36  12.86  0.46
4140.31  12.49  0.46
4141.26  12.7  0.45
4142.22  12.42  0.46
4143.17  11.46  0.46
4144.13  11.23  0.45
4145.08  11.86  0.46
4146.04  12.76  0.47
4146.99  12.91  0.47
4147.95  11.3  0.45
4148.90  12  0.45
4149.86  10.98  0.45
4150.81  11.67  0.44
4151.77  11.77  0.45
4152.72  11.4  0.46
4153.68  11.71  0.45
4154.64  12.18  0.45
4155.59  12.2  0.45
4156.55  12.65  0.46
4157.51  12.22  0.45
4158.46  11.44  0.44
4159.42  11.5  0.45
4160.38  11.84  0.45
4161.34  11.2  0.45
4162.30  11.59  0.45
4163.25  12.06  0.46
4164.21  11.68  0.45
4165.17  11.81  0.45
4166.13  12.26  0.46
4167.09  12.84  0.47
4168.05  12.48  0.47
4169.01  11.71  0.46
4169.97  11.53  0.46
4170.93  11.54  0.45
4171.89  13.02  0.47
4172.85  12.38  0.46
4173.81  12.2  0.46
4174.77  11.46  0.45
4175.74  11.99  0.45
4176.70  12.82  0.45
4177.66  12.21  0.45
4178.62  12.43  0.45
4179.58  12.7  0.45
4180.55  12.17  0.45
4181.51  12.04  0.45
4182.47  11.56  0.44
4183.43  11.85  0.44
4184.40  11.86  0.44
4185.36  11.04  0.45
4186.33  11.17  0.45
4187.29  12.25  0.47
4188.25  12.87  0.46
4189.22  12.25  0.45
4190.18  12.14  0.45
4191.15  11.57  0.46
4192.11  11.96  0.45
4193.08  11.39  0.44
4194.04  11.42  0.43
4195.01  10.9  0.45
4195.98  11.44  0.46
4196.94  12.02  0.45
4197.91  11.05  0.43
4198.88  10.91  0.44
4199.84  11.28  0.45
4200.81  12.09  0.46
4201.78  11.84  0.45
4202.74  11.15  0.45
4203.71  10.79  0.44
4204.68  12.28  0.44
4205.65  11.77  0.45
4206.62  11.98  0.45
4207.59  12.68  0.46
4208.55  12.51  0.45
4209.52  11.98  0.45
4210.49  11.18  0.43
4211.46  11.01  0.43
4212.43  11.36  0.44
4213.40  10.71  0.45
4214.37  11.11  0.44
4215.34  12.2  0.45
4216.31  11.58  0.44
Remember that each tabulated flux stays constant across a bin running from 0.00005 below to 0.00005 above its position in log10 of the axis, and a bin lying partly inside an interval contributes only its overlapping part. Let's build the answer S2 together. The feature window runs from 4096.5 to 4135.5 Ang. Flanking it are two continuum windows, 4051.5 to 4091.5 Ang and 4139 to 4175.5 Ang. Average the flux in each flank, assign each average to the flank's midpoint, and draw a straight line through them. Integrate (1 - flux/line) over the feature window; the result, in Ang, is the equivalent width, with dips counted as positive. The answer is 2.0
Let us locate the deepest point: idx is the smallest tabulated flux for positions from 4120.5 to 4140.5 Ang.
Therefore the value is 11.08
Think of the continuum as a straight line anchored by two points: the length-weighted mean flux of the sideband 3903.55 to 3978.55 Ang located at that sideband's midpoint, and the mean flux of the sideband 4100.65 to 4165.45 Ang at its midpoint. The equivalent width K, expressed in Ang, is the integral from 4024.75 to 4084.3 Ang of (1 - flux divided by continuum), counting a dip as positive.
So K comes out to -2.2 Ang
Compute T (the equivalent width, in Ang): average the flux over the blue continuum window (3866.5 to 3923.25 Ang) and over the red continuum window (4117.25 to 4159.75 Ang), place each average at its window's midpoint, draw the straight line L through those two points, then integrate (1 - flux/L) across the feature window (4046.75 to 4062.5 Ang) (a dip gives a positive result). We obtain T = -1.8 Ang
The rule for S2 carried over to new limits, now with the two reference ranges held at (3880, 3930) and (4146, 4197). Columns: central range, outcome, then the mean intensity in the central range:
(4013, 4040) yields 0.6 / 11.7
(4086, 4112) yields 1.0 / 11.5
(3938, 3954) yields 0.3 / 11.8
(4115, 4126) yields 0.4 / 11.5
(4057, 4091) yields -0.5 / 12.1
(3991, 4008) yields 0.0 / 11.9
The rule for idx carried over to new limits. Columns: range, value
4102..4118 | 10.37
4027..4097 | 9.458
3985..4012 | 10.66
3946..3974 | 10.82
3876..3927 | 10.73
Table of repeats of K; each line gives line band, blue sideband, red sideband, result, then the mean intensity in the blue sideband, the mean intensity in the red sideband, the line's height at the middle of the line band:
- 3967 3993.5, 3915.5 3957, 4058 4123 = -0.6 Ang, 11.7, 11.8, 11.7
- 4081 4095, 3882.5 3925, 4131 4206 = 0.3 Ang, 12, 11.9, 11.9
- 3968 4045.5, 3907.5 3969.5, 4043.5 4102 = 1.1 Ang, 11.9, 12.3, 12.1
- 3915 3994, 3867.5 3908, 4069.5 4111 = 2.1 Ang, 12.5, 11.7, 12.2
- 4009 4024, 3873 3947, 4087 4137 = -0.6 Ang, 12.1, 11.5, 11.8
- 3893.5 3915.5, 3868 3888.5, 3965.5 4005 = 1.3 Ang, 12.9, 12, 12.7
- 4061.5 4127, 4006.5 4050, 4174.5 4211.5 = 1.2 Ang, 12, 11.8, 11.9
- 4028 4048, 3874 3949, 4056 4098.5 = 0.8 Ang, 12.1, 12.1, 12.1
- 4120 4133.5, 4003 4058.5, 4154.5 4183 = 0.4 Ang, 12.2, 12.1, 12.1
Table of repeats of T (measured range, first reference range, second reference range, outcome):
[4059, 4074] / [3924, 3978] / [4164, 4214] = -0.8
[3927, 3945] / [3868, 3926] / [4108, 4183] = 0.8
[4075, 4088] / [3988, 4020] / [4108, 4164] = 0.2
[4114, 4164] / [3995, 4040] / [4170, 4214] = 0.1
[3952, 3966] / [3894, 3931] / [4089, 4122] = -0.5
